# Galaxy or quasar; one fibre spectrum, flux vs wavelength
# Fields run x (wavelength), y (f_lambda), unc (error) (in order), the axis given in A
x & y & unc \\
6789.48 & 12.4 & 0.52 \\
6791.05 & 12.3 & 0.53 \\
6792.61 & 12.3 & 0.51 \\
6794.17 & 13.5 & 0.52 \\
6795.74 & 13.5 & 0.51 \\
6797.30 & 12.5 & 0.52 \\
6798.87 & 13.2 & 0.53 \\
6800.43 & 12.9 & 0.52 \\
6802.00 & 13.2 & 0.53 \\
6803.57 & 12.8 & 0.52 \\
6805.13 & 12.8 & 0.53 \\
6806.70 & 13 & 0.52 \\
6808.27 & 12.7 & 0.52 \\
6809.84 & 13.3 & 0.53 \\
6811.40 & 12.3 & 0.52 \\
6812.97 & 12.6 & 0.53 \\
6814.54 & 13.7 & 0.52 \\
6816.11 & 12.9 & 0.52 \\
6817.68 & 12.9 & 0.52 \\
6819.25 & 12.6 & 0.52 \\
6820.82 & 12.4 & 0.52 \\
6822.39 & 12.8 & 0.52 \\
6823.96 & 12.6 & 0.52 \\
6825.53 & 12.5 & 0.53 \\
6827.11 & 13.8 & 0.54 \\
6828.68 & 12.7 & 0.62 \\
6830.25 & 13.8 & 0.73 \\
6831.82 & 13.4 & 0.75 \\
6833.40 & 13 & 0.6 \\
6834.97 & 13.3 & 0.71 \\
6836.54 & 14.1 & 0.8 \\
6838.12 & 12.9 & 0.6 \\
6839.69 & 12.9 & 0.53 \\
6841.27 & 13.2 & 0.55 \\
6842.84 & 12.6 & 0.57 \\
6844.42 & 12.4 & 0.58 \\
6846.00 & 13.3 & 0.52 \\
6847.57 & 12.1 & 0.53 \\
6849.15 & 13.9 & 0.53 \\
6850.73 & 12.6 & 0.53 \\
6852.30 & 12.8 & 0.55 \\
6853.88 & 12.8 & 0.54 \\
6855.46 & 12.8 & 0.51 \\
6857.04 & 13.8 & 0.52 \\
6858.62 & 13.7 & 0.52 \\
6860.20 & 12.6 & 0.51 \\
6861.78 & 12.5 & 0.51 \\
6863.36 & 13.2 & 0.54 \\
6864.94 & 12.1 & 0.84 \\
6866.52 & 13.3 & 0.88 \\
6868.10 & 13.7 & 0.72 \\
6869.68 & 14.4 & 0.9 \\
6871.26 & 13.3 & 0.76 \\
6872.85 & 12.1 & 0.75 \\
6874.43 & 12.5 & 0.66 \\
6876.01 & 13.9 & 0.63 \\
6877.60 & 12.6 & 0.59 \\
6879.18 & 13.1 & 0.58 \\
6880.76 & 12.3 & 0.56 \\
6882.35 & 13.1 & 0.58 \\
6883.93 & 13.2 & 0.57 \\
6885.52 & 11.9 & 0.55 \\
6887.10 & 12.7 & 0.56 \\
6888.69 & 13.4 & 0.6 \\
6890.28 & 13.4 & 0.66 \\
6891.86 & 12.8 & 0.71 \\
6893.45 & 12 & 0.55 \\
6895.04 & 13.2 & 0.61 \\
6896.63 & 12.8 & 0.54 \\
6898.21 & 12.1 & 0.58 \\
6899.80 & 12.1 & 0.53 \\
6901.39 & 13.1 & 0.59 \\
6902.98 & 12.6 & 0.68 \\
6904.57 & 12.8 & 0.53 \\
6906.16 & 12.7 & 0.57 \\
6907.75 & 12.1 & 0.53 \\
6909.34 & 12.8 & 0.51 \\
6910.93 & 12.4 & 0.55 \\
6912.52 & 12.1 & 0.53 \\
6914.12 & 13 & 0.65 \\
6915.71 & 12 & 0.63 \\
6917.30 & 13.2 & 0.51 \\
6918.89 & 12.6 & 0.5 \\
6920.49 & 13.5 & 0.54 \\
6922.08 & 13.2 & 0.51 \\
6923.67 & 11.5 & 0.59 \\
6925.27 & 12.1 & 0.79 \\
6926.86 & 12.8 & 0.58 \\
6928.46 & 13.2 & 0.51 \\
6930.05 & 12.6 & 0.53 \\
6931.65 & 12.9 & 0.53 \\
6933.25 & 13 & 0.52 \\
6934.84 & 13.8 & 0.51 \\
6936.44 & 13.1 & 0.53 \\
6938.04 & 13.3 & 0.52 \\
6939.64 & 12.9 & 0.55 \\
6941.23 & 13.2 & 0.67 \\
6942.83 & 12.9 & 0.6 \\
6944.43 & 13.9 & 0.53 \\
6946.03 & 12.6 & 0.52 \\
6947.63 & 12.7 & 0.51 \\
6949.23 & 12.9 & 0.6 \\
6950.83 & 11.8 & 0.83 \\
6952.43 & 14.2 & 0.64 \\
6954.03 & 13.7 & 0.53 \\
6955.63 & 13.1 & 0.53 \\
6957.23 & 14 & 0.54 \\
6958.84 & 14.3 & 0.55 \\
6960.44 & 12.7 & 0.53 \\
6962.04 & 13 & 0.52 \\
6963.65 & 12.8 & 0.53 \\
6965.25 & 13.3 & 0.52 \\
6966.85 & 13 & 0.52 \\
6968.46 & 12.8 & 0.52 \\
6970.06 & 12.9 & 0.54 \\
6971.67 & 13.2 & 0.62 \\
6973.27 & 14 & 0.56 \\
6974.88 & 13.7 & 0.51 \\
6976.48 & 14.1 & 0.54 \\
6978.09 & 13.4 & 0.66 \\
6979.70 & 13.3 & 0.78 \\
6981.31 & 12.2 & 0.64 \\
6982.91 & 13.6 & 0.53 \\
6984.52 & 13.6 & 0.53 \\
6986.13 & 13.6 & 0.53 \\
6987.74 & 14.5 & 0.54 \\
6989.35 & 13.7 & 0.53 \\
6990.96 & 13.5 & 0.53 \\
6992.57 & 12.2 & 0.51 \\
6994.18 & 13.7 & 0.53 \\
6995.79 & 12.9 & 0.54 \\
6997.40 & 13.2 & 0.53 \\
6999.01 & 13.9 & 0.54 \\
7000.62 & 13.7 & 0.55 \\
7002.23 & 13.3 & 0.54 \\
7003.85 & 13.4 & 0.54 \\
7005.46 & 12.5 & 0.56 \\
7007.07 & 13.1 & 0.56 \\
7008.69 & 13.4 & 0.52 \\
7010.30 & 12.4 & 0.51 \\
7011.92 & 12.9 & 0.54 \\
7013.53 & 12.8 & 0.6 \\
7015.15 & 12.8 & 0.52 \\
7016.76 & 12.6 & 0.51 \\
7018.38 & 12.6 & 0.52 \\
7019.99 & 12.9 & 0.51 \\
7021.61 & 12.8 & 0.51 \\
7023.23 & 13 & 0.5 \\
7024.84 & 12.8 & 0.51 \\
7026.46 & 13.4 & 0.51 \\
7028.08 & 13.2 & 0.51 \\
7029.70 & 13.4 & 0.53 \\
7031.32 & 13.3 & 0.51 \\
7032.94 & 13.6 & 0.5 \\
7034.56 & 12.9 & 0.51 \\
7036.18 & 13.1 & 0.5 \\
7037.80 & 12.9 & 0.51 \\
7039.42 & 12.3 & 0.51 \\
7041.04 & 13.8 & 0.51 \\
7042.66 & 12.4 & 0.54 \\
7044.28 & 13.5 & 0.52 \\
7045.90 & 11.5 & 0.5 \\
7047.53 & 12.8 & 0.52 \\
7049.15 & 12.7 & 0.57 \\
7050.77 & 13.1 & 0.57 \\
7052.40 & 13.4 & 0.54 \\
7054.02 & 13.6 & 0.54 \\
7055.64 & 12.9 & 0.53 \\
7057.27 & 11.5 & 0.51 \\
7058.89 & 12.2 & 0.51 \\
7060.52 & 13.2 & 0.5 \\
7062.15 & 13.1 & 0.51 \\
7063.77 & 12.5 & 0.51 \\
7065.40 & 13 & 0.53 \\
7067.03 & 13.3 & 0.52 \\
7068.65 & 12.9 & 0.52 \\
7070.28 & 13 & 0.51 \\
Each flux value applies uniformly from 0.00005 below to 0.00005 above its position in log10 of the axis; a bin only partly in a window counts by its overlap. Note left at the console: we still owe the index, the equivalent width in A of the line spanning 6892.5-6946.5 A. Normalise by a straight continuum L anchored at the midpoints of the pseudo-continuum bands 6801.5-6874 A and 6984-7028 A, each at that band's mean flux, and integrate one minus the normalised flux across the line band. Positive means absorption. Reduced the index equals 1.3 A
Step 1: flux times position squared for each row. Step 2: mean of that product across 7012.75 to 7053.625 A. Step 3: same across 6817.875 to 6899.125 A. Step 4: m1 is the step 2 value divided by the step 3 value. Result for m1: 1.05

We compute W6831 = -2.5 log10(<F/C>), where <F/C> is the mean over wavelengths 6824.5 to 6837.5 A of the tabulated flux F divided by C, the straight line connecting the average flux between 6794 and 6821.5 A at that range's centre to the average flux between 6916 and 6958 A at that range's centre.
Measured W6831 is -0.030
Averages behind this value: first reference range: 12.9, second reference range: 13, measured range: 13.3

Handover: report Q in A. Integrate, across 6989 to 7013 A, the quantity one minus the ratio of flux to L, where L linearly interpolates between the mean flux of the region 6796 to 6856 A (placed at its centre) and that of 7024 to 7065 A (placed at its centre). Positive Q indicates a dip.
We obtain -0.4 A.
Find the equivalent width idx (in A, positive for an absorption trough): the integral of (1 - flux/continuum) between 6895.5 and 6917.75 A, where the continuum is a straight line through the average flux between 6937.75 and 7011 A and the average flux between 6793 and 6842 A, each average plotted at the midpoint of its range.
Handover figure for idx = 1.0 A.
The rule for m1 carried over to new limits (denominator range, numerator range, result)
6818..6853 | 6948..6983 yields 1.06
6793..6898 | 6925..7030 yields 1.05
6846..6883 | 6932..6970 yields 1.04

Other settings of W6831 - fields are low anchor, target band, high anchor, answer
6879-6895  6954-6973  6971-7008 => 0.00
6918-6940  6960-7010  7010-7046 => -0.03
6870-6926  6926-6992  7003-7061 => -0.04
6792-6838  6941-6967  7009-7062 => -0.02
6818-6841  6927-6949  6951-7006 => 0.02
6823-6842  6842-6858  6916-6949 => 0.02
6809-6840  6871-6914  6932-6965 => 0.04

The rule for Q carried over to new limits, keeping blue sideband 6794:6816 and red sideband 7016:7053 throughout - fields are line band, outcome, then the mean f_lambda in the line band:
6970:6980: -0.5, 13.6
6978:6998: -0.6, 13.3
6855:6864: -0.1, 13.1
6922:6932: 0.3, 12.6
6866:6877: -0.3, 13.3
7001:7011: -0.1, 13.1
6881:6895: 0.2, 12.8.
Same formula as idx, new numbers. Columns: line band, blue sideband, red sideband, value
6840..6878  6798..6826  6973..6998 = 0.0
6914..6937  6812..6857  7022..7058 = 0.3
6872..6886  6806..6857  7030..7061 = 0.2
